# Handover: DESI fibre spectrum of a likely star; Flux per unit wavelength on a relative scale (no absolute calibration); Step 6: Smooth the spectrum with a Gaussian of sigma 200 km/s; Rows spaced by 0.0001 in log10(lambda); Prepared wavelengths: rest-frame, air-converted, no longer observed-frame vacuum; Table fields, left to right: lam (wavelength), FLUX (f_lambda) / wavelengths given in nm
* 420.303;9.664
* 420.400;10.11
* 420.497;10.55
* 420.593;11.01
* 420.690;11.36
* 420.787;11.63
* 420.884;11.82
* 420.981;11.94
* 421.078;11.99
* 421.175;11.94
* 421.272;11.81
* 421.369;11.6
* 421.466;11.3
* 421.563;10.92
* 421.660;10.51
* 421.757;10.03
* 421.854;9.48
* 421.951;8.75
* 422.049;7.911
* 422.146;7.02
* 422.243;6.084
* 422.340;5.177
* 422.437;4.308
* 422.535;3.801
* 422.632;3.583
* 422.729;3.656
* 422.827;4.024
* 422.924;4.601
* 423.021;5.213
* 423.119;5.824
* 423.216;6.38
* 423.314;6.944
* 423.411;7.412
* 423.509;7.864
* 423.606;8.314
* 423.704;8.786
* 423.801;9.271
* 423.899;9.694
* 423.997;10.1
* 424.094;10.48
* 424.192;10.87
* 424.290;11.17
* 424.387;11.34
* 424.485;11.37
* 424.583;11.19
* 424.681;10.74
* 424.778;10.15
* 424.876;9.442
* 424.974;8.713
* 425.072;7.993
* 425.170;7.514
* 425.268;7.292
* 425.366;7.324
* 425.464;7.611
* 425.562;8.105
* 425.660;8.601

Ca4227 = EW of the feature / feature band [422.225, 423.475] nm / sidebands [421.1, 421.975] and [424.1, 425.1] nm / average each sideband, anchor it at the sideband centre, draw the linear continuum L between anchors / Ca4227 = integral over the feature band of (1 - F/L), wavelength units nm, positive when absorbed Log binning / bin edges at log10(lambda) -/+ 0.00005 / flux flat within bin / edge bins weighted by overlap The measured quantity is 0.64 nm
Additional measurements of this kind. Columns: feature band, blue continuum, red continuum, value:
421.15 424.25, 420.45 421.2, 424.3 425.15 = 0.84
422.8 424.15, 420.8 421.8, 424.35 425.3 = 0.35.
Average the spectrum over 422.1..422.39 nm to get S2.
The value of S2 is 6.09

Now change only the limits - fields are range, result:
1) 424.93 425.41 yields 7.76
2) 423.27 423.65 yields 7.64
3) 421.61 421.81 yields 10.3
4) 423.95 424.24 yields 10.5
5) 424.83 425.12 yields 8.7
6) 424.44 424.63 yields 11.3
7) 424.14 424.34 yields 11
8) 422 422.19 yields 7.47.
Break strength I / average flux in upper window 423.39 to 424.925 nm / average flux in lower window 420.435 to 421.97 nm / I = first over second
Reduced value 0.90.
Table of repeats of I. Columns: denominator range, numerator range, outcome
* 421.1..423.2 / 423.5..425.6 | 1.24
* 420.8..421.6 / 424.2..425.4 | 0.82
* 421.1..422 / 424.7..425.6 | 0.77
